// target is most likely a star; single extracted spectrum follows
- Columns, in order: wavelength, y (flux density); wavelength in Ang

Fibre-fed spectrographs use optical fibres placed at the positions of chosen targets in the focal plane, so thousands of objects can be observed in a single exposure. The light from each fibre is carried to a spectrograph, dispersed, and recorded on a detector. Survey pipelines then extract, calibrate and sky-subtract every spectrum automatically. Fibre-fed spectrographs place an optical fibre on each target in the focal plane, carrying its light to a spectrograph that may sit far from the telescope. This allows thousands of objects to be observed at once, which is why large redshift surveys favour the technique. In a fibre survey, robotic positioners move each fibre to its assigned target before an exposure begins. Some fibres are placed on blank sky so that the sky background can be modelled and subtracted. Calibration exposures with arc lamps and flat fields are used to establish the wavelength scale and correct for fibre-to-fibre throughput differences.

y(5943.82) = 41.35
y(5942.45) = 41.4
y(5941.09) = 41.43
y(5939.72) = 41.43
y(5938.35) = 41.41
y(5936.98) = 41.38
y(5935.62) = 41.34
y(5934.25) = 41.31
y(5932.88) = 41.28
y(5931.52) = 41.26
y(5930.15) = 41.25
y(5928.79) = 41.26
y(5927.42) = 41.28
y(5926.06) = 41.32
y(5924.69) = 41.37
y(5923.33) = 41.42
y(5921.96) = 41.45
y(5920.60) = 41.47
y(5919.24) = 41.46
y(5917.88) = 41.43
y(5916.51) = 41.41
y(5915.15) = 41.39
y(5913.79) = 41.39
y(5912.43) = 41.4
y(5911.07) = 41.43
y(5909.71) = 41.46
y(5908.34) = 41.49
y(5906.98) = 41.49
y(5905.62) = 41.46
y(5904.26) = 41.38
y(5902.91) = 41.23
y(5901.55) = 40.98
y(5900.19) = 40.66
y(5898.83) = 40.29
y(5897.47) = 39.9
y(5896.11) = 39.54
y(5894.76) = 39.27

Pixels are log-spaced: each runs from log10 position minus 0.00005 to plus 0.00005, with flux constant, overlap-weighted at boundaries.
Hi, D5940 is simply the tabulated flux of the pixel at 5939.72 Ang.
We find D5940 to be 41.43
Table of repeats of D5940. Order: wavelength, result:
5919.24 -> 41.46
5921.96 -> 41.45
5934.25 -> 41.31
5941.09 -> 41.43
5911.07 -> 41.43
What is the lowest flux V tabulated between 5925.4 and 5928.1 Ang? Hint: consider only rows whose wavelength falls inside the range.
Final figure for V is 41.28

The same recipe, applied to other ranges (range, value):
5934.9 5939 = 41.34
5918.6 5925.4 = 41.37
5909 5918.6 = 41.39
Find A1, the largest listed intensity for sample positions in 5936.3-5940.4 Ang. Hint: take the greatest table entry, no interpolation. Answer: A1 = 41.43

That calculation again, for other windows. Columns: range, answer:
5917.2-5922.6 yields 41.47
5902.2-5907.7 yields 41.49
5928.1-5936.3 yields 41.34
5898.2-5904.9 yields 41.38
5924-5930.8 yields 41.37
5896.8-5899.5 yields 40.29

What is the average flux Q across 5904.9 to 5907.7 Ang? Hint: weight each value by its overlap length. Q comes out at 41.5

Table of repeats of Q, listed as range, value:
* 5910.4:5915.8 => 41.4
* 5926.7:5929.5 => 41.3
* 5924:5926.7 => 41.3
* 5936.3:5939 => 41.4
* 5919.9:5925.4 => 41.4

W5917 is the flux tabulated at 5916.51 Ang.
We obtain 41.41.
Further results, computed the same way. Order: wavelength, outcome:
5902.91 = 41.23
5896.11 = 39.54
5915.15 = 41.39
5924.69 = 41.37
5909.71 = 41.46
